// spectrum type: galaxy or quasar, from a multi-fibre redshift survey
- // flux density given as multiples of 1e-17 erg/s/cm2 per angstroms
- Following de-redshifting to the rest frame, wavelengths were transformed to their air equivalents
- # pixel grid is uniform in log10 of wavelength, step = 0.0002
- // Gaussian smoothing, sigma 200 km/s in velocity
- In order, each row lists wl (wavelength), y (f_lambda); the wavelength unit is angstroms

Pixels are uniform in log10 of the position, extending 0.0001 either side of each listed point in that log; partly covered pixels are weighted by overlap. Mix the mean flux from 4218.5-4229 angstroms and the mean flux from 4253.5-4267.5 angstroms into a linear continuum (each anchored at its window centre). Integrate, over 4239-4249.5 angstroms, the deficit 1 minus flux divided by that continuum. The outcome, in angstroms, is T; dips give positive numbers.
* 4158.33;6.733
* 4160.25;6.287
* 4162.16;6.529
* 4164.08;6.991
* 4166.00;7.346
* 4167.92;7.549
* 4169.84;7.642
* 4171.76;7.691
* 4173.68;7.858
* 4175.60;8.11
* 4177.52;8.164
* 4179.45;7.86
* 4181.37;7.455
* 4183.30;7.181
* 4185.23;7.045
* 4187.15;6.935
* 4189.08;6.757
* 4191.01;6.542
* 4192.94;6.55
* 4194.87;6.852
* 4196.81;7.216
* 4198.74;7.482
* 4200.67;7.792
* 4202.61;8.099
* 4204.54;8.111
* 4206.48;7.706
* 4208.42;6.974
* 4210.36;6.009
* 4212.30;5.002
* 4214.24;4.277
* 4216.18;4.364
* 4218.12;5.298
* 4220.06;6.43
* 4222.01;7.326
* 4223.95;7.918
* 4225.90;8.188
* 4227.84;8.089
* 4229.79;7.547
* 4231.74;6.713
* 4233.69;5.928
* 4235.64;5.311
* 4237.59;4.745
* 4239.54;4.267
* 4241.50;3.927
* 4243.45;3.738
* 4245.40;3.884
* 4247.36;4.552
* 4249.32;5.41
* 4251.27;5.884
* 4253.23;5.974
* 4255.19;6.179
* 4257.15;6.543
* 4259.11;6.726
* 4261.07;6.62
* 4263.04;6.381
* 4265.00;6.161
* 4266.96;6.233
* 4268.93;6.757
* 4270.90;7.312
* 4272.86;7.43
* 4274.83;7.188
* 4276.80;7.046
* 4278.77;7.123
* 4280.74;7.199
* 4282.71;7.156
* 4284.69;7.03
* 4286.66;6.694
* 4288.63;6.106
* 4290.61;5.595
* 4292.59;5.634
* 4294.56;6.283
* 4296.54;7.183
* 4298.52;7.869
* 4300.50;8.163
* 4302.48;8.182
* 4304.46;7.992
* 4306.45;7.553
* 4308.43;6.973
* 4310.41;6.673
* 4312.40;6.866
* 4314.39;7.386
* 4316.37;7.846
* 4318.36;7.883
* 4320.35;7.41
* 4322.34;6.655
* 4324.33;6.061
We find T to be 4.04 angstroms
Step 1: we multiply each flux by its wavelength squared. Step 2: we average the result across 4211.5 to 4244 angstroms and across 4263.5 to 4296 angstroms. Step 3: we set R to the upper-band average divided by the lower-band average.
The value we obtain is 1.17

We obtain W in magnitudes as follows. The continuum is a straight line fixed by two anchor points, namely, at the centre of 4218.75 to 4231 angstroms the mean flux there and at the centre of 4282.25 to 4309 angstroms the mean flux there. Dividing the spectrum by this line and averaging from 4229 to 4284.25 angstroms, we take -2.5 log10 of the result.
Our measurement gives 0.20 mag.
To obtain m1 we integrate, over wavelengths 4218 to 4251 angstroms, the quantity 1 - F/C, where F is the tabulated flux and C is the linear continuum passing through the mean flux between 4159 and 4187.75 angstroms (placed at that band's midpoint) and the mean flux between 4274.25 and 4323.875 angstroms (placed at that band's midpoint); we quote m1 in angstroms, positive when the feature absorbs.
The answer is 6.3 angstroms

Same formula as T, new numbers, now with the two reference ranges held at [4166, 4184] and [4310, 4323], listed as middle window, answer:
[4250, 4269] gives 2.9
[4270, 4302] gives 1.8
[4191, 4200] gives 0.8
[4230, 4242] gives 3.5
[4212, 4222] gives 3.0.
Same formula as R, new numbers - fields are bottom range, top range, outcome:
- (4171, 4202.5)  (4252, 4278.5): 0.94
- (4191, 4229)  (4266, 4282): 1.06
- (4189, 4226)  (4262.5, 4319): 1.09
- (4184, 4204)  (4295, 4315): 1.10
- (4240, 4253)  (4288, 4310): 1.56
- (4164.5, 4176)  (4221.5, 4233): 1.02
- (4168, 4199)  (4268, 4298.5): 0.97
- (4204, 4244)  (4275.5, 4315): 1.19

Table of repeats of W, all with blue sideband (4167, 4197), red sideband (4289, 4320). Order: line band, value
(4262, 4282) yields 0.05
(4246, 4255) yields 0.31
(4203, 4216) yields 0.16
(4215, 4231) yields 0.07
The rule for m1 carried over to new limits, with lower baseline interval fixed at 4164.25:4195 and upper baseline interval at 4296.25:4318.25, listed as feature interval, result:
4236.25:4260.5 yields 7.4 angstroms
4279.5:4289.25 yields 0.8 angstroms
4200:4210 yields -0.3 angstroms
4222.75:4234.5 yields 0.0 angstroms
